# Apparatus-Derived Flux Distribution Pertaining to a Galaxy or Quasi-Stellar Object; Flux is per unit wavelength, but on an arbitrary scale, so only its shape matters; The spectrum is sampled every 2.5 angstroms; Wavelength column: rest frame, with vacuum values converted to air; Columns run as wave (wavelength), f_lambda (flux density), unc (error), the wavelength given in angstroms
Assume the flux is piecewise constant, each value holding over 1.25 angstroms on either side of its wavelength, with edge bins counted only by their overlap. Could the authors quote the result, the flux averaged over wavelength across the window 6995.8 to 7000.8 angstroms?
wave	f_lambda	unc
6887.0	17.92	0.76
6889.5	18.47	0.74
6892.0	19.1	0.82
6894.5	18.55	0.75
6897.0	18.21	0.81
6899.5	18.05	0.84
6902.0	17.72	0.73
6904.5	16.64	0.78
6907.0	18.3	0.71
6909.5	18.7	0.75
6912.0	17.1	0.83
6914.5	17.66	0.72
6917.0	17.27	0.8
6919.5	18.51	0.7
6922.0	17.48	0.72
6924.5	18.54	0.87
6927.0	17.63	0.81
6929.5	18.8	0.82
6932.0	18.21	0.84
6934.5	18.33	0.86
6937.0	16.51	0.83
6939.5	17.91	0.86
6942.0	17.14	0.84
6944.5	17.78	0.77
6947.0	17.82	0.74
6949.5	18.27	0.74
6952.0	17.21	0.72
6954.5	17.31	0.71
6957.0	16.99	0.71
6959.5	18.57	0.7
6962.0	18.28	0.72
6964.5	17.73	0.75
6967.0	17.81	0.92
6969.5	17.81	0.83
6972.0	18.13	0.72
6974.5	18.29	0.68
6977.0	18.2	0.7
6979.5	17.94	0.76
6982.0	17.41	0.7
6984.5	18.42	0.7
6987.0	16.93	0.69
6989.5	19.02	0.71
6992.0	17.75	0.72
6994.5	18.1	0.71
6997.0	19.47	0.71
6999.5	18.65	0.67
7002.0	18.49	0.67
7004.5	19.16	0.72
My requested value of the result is 19.1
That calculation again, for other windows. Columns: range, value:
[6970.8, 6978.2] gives 18.2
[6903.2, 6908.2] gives 17.5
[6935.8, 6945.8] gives 17.3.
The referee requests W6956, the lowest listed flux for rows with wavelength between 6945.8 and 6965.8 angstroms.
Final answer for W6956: 16.99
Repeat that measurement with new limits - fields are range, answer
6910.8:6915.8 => 17.1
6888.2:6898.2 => 18.21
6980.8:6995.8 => 16.93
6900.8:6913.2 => 16.64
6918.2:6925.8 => 17.48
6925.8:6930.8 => 17.63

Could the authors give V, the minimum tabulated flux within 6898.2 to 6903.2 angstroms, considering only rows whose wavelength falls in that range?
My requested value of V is 17.72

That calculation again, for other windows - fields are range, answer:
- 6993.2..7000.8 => 18.1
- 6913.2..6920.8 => 17.27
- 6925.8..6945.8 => 16.51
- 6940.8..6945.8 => 17.14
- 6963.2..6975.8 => 17.73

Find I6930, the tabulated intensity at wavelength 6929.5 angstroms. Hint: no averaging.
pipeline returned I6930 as 18.8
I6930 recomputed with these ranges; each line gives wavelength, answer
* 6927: 17.63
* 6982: 17.41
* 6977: 18.2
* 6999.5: 18.65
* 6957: 16.99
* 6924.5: 18.54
